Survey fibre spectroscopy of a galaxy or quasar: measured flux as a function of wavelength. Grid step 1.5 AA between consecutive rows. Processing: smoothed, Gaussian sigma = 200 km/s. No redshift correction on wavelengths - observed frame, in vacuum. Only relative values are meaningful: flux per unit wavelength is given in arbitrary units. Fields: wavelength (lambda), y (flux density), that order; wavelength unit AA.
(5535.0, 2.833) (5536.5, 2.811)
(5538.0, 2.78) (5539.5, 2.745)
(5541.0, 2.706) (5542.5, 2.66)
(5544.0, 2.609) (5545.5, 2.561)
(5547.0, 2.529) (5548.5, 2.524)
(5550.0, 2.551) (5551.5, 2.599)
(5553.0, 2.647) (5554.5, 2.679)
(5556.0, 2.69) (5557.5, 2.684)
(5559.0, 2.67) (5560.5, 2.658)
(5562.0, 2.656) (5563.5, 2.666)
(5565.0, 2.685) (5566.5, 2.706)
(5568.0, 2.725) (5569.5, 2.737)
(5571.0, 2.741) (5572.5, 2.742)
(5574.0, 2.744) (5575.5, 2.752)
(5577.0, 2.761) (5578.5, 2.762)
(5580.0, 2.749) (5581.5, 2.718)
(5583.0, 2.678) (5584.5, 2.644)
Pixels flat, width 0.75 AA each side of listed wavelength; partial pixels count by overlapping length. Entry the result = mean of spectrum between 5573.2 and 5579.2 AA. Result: 2.75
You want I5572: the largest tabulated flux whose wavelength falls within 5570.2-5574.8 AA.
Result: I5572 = 2.744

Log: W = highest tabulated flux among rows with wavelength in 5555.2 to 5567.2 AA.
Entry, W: 2.706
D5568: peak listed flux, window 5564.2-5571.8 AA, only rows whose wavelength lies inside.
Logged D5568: 2.741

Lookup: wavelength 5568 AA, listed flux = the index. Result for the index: 2.725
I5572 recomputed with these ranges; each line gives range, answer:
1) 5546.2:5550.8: 2.551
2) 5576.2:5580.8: 2.762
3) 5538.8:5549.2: 2.745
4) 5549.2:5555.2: 2.679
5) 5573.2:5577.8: 2.761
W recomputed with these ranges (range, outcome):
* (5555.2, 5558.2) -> 2.69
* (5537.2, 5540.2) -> 2.78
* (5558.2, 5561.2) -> 2.67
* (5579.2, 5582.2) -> 2.749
